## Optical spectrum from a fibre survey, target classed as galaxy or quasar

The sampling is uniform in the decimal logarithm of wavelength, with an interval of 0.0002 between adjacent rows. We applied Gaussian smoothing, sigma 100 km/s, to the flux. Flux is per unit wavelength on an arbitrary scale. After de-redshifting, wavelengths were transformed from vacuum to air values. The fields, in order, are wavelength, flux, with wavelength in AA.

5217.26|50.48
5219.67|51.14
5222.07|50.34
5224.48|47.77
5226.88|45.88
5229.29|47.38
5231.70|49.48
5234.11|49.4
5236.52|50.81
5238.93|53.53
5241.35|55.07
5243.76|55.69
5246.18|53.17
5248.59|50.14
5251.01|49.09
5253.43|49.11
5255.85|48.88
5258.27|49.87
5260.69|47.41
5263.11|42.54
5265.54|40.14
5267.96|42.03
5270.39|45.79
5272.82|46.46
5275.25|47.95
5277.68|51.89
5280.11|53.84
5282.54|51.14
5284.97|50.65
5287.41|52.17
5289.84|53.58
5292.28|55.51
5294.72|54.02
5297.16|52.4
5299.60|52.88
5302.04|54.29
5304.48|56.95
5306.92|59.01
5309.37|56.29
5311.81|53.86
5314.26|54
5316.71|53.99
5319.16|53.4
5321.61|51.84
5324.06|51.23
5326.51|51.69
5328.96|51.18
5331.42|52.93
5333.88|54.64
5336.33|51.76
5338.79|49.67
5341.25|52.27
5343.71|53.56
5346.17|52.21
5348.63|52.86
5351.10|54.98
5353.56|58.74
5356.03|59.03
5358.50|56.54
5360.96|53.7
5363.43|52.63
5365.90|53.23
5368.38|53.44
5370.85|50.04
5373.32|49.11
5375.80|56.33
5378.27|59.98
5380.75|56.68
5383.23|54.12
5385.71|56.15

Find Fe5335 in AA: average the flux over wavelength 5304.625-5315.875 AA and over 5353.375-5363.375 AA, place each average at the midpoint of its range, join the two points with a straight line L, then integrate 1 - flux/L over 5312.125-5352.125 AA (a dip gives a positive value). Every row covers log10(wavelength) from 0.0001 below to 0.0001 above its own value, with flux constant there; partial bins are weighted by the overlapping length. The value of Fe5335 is 2.4 AA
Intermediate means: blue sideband 55.8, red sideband 56.3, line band 52.6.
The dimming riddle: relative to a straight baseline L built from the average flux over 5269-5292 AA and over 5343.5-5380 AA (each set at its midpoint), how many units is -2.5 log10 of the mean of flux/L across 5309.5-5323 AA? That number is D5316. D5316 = -0.03 mag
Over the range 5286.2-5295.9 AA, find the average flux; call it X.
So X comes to 53.8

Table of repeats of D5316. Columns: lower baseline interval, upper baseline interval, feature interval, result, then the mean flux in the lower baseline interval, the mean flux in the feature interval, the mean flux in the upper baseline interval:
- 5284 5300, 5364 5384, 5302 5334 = -0.011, 53.1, 53.9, 54.1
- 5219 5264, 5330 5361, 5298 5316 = -0.055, 49.9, 55.2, 54.1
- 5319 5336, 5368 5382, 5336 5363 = -0.018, 52.3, 54.2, 54.3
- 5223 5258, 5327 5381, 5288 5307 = -0.049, 50.4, 54.5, 53.8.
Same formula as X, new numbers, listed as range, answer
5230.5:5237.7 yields 49.9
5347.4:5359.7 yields 56.4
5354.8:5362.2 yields 56.5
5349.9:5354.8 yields 56.9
